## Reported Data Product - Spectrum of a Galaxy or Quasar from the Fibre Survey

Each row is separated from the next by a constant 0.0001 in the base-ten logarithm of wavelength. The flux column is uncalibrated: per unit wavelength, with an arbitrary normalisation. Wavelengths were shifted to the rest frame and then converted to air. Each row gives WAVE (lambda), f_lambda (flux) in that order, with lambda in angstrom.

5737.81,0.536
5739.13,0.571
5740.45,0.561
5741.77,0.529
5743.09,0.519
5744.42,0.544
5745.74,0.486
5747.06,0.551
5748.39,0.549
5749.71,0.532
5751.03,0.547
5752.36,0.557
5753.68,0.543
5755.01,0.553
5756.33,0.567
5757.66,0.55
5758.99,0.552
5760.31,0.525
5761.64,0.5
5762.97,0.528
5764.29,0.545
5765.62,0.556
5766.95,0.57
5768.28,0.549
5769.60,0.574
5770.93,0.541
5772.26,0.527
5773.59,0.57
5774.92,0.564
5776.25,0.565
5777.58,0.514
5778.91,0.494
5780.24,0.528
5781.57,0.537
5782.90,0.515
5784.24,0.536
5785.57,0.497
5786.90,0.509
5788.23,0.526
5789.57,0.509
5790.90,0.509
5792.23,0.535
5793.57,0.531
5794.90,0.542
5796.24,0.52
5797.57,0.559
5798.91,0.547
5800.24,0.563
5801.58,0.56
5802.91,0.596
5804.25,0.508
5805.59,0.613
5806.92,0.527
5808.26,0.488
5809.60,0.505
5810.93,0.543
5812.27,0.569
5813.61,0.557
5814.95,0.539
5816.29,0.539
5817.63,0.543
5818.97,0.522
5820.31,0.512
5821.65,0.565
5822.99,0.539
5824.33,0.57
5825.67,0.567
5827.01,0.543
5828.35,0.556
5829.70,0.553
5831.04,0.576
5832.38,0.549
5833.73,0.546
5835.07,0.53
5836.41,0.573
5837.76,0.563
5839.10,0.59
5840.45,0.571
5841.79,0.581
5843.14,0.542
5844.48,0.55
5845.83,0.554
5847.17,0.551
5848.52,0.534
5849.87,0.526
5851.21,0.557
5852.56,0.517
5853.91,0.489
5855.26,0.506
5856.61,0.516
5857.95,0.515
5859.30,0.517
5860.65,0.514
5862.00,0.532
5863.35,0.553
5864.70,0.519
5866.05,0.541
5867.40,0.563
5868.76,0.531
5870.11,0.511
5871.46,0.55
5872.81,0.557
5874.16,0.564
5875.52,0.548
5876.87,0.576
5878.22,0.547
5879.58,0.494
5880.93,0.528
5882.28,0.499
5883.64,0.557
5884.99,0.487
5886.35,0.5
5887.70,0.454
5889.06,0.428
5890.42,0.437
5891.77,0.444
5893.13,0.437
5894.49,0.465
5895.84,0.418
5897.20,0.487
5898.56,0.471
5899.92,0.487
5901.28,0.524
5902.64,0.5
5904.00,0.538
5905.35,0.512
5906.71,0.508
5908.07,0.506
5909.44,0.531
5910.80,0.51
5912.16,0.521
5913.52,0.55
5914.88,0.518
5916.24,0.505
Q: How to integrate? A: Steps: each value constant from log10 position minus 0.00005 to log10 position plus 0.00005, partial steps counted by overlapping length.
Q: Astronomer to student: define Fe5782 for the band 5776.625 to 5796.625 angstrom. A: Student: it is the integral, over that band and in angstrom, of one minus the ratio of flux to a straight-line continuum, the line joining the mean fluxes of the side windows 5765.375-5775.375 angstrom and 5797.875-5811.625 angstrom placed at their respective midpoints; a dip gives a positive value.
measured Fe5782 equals 1.1 angstrom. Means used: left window 0.556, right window 0.546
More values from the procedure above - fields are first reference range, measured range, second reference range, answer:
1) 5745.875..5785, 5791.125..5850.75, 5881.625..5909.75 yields -3.61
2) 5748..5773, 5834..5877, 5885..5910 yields -3.55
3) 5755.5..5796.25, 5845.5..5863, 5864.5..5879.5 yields 0.57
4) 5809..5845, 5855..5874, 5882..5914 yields -0.47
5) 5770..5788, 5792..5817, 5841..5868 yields -0.58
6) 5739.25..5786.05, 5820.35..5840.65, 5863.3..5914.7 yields -1.34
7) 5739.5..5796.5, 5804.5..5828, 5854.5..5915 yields -0.78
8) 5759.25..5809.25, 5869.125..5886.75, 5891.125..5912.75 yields -1.13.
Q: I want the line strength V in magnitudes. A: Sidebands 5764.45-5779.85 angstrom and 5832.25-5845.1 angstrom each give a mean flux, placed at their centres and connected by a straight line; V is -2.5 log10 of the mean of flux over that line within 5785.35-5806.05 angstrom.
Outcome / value 0.03 mag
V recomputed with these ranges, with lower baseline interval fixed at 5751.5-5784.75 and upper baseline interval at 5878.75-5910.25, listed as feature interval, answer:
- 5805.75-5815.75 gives -0.03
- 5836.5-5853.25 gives -0.09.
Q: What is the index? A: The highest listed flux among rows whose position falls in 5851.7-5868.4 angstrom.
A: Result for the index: 0.563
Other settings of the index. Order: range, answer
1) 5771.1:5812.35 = 0.613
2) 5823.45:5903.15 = 0.59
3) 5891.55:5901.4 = 0.524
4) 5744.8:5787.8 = 0.574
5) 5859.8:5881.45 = 0.576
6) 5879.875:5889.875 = 0.557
